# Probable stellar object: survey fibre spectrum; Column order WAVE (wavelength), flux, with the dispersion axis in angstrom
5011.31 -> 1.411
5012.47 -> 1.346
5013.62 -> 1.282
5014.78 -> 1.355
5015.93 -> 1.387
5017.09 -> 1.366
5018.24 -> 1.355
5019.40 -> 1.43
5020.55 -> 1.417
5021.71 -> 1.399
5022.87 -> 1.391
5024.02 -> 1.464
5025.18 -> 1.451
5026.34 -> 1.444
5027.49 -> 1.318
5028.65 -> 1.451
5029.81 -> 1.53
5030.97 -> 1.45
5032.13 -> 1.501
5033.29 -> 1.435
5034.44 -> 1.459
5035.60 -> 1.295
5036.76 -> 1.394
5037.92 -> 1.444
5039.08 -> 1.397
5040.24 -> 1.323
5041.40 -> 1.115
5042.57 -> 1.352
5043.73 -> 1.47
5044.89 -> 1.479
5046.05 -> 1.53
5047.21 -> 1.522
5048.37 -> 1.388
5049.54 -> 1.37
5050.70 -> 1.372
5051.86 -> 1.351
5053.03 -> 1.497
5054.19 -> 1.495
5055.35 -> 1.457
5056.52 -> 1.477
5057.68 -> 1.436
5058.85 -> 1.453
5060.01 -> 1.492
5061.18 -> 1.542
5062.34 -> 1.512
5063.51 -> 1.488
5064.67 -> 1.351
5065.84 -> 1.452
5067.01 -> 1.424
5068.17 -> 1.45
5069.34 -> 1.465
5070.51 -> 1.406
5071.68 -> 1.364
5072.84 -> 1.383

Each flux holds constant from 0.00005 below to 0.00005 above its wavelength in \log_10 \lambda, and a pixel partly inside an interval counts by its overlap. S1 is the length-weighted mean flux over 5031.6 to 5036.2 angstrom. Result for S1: 1.42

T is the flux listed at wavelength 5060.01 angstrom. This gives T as 1.492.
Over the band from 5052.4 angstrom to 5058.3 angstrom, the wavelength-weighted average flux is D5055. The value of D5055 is 1.47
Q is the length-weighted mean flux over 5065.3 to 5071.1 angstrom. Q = 1.44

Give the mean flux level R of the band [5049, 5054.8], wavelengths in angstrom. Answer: 1.42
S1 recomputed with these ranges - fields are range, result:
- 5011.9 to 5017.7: 1.35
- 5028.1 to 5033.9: 1.47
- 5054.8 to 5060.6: 1.46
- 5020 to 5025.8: 1.42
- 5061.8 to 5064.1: 1.5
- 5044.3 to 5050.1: 1.46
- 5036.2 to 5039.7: 1.41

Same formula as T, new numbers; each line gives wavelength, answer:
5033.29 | 1.435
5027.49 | 1.318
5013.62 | 1.282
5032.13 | 1.501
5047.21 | 1.522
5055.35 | 1.457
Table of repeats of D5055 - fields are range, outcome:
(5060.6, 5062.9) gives 1.53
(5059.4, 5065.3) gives 1.48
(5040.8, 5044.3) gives 1.31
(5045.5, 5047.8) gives 1.53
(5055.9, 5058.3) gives 1.45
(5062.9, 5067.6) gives 1.43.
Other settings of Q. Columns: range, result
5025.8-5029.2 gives 1.41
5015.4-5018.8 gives 1.37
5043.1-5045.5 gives 1.48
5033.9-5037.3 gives 1.38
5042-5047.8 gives 1.47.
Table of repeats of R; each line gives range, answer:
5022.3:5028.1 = 1.42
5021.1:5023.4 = 1.39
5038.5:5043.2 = 1.3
